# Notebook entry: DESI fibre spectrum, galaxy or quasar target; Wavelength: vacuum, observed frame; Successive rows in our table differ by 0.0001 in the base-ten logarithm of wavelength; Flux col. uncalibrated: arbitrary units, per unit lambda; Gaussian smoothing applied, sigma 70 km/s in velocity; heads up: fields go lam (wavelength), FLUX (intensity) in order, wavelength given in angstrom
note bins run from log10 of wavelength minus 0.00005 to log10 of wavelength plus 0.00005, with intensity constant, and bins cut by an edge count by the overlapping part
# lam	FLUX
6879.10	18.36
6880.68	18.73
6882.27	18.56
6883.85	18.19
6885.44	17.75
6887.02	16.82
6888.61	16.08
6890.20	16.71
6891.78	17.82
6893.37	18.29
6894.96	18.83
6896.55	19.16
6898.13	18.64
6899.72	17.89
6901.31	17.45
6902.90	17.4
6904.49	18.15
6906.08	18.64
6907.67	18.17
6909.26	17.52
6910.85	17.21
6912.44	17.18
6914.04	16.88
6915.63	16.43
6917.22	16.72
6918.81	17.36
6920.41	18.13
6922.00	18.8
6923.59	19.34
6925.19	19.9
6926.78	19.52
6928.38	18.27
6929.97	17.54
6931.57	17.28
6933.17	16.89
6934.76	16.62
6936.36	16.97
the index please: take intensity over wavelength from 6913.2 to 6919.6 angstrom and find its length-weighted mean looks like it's 16.8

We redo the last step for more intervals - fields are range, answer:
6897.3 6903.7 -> 17.9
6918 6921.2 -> 17.7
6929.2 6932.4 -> 17.4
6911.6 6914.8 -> 17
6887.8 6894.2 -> 17.2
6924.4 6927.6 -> 19.7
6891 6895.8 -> 18.3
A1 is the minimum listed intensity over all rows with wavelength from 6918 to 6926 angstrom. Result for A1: 17.36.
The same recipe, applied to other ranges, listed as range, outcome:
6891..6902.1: 17.45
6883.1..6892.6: 16.08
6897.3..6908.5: 17.4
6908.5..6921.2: 16.43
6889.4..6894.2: 16.71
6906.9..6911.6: 17.21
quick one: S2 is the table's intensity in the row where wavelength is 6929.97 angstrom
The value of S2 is 17.54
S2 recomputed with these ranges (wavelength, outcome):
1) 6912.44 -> 17.18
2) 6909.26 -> 17.52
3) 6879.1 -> 18.36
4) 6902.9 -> 17.4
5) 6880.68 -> 18.73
